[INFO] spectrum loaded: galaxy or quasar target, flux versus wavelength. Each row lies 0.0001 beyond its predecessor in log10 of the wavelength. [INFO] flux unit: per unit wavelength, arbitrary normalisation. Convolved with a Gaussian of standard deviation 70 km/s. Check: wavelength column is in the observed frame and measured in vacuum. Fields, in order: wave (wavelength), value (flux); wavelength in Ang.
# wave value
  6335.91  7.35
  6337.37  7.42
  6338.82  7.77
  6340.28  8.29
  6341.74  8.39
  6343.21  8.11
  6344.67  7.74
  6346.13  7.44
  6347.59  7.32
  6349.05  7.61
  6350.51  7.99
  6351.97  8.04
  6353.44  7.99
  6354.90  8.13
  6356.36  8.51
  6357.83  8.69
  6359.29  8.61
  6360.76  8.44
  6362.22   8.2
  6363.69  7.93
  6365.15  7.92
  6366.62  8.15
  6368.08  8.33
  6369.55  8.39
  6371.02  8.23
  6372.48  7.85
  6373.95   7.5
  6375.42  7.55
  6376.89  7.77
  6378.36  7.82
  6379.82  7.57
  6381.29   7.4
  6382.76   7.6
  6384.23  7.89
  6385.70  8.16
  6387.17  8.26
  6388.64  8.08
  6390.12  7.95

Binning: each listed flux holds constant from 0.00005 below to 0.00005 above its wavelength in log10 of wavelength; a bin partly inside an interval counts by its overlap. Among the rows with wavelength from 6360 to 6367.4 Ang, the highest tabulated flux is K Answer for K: 8.44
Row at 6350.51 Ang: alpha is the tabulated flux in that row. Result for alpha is 7.99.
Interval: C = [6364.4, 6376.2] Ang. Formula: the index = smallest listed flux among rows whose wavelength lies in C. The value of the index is 7.5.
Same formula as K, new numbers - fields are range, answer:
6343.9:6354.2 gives 8.04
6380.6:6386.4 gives 8.16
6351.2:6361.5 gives 8.69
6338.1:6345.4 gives 8.39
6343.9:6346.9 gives 7.74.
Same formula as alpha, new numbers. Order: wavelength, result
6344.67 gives 7.74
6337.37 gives 7.42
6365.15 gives 7.92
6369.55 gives 8.39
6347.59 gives 7.32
